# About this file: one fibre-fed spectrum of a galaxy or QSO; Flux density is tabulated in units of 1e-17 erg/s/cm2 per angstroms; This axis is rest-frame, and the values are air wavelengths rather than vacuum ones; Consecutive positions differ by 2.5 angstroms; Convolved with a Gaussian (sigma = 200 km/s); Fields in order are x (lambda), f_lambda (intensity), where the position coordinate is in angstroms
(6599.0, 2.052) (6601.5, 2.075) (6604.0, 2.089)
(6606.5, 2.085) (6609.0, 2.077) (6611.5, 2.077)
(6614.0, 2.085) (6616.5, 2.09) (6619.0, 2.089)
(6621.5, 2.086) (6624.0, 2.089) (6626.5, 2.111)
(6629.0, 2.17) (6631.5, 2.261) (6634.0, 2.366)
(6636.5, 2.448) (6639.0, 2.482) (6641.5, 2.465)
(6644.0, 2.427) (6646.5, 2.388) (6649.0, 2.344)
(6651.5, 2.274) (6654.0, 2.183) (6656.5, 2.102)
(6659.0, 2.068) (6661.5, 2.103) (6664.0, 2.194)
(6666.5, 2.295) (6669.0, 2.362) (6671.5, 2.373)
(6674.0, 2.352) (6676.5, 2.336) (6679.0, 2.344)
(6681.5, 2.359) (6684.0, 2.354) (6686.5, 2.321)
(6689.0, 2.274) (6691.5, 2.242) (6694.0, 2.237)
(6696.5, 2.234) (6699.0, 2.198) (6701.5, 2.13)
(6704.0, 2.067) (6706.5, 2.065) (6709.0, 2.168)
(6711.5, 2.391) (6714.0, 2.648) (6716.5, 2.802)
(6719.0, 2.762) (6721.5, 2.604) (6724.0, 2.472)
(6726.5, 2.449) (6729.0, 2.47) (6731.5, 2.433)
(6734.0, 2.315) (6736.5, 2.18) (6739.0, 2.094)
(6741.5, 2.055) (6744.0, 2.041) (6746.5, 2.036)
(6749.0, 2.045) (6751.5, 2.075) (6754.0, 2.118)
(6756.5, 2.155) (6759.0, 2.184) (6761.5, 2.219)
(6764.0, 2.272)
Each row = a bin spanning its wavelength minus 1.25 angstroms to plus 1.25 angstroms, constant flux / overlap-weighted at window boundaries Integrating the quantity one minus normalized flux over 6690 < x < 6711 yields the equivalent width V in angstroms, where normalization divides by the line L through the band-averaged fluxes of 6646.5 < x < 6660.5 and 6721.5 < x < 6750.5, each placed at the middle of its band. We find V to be 0.5 angstroms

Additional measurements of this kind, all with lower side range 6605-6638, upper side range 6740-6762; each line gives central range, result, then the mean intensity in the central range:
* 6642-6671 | -1.56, 2.26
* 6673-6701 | -2.13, 2.29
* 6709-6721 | -2.73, 2.6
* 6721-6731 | -1.78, 2.49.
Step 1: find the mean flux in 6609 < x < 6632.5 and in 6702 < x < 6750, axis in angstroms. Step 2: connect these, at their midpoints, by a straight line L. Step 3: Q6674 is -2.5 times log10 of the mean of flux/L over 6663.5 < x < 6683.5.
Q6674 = -0.06 mag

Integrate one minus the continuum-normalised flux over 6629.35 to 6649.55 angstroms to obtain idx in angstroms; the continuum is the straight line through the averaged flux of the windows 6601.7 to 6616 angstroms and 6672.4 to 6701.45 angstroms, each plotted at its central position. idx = -2.1 angstroms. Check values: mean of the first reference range 2.08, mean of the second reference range 2.29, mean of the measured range 2.39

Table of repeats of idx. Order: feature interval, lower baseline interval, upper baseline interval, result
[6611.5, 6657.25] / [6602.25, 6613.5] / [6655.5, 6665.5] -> -3.10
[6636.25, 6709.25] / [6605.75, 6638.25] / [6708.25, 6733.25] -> 2.22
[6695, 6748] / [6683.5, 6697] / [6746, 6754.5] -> -3.60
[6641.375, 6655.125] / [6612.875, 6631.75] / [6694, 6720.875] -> -0.96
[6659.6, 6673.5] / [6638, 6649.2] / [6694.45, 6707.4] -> 0.32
